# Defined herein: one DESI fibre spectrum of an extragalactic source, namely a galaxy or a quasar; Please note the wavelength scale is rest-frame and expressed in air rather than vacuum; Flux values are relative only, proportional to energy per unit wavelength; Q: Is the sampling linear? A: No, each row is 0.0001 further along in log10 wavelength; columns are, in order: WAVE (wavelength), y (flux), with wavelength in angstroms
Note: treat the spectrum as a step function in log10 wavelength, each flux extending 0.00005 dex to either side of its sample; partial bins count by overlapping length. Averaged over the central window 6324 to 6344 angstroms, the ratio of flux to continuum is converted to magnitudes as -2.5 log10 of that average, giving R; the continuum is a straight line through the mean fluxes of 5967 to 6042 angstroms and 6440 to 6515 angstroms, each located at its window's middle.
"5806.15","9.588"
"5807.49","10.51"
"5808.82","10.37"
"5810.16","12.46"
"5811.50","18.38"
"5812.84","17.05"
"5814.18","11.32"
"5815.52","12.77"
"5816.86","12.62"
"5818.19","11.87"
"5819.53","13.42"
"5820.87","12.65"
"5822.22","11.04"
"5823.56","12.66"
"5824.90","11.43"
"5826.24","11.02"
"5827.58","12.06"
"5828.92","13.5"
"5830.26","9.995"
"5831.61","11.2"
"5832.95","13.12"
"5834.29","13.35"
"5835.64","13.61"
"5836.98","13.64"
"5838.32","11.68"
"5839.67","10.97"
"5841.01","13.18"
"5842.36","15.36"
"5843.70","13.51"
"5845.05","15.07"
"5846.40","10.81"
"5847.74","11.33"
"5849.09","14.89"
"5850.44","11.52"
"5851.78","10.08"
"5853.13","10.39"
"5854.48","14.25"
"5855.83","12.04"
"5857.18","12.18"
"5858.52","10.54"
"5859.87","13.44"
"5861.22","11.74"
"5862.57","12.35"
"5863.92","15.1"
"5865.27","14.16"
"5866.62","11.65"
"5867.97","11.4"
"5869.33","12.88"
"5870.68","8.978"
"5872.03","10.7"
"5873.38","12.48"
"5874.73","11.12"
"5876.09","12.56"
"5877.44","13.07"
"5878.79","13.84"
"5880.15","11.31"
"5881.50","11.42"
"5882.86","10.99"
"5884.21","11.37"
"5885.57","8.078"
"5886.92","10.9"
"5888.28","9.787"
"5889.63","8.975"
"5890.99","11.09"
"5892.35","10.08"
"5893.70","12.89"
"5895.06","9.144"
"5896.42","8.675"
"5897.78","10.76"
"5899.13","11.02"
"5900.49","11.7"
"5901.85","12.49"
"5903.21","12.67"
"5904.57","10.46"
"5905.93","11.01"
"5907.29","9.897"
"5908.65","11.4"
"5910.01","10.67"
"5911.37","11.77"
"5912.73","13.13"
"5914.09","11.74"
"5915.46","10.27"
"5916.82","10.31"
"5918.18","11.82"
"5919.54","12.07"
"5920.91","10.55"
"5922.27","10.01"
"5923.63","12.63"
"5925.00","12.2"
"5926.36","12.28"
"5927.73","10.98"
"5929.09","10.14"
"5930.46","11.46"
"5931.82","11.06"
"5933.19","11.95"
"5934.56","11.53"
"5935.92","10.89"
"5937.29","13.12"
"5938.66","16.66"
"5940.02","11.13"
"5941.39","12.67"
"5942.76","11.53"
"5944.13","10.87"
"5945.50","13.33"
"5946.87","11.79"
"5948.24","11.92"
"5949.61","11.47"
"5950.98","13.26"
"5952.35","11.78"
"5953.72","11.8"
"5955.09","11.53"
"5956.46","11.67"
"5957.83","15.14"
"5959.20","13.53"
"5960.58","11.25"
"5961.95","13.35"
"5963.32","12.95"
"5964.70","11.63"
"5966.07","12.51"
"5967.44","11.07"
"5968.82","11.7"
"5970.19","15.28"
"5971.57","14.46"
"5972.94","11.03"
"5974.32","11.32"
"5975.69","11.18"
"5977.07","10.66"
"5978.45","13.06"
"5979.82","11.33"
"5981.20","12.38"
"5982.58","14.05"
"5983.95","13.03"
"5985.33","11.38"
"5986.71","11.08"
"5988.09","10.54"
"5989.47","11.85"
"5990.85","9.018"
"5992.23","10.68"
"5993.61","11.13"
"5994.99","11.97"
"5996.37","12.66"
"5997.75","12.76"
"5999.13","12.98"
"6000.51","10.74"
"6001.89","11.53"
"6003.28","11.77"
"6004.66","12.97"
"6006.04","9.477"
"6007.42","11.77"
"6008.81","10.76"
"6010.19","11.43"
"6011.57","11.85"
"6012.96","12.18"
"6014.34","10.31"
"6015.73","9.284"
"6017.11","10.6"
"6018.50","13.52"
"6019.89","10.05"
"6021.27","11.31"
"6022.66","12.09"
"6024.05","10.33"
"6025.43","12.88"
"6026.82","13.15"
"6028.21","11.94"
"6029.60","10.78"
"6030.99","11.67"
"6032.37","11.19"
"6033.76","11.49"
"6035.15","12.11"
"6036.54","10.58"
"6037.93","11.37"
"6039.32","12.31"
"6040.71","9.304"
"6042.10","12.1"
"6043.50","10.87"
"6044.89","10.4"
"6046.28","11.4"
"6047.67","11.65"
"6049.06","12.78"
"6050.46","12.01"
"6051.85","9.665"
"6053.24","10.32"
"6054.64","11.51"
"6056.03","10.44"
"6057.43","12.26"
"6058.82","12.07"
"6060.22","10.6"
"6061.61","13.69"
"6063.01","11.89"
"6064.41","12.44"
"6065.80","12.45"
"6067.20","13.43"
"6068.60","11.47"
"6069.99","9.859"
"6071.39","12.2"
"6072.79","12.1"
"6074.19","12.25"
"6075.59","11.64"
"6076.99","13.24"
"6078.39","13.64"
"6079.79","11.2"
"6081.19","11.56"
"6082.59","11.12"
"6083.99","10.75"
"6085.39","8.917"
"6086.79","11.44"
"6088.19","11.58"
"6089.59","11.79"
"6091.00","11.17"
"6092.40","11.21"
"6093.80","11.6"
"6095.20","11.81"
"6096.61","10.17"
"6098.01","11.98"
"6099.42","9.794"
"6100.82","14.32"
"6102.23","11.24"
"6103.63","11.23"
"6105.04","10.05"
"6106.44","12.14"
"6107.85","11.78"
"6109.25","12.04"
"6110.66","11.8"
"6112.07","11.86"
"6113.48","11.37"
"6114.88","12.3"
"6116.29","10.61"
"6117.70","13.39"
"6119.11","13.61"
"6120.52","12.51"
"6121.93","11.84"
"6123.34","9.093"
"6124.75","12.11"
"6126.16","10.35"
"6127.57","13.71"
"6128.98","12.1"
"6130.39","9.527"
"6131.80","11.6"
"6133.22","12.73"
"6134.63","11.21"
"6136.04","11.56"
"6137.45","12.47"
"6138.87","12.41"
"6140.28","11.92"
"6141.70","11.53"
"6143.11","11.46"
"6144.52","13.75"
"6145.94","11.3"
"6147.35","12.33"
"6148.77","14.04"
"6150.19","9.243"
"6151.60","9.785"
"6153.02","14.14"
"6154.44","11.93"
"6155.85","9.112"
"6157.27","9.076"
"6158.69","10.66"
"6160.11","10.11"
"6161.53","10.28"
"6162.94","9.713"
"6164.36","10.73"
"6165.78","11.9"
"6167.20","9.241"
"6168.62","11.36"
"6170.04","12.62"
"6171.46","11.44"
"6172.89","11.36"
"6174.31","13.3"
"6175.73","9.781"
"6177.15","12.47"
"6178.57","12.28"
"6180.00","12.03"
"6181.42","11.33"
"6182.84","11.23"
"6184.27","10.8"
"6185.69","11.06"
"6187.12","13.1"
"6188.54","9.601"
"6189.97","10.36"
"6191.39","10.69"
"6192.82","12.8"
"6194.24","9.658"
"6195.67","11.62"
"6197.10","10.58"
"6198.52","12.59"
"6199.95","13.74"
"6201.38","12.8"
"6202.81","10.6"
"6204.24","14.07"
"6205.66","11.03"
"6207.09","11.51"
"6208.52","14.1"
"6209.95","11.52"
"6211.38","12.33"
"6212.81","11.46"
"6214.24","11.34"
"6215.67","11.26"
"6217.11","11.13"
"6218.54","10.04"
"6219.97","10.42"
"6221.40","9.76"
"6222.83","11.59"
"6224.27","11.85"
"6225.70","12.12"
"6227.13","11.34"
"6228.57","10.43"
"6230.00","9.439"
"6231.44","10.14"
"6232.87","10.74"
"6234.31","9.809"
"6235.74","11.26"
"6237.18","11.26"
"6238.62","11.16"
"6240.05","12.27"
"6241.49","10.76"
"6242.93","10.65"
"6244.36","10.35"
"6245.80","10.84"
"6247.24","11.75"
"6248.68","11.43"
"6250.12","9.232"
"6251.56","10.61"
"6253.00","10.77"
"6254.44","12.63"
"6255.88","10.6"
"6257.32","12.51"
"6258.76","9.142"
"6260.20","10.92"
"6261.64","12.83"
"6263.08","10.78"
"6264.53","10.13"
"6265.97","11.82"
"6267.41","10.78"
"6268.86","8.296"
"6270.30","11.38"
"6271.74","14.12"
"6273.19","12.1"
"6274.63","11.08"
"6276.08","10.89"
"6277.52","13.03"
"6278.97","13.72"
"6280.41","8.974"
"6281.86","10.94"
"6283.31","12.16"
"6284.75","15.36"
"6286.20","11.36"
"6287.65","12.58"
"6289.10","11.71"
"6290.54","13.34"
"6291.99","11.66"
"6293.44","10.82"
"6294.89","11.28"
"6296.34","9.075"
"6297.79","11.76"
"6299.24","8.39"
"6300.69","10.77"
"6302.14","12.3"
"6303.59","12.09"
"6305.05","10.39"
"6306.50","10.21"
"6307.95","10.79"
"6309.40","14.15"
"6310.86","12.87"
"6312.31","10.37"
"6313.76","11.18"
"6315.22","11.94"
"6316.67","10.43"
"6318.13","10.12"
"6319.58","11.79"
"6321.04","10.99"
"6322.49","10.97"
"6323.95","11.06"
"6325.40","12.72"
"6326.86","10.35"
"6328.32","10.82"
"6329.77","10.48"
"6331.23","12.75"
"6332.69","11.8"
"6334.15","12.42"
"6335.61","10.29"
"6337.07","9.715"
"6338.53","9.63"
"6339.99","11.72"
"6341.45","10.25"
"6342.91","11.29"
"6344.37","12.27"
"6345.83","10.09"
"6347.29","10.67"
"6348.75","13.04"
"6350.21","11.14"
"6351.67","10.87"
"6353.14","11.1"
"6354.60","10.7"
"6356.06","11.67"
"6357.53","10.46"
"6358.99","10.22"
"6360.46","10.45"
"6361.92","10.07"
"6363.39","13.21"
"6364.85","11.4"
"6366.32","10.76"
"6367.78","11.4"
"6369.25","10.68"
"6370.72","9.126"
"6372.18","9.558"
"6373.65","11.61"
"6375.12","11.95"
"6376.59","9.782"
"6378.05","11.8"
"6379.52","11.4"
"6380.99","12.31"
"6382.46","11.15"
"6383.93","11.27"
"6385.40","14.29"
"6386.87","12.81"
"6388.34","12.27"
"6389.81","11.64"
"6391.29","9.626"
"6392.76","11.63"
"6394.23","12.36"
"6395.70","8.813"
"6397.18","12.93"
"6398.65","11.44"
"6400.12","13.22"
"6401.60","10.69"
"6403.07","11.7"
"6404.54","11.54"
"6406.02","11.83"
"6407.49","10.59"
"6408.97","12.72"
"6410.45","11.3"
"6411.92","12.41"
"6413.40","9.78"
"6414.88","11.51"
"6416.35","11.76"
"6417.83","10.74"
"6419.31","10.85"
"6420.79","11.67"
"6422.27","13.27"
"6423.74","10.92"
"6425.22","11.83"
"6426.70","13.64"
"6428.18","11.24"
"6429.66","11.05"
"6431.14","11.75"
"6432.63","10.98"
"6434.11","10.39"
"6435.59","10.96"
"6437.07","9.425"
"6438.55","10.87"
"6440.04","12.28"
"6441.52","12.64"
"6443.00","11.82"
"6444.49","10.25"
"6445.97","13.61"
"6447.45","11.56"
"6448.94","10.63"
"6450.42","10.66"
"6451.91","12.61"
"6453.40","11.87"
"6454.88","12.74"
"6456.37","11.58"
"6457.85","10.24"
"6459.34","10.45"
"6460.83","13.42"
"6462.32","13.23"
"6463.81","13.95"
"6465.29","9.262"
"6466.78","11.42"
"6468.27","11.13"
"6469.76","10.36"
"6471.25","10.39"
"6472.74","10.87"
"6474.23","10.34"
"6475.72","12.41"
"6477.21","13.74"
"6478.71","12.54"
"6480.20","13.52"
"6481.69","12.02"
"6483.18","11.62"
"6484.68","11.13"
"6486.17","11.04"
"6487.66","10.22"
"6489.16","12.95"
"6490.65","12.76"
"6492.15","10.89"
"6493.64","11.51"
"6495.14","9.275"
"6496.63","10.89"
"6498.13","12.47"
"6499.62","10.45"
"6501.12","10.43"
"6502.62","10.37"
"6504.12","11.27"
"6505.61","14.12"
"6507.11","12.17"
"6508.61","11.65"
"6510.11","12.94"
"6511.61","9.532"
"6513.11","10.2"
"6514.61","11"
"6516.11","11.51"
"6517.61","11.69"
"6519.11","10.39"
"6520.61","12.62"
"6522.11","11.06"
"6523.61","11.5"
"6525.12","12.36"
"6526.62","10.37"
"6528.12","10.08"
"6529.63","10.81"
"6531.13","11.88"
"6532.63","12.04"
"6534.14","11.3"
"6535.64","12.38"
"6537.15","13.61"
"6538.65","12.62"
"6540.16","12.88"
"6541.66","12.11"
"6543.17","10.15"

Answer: 0.05 mag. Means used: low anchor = 11.6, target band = 11.1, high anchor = 11.6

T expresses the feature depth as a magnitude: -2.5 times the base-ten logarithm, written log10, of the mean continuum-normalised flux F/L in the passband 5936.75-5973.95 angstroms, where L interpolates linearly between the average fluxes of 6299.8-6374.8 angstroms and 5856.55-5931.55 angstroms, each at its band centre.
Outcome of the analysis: -0.11 mag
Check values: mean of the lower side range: 11.4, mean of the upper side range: 11.1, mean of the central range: 12.5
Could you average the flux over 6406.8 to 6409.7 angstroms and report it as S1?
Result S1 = 11.7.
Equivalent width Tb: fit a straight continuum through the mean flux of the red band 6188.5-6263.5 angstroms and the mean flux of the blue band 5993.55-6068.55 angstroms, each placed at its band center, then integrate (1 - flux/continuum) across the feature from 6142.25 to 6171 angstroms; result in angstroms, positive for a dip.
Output 0.5 angstroms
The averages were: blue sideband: 11.6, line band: 11.1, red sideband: 11.2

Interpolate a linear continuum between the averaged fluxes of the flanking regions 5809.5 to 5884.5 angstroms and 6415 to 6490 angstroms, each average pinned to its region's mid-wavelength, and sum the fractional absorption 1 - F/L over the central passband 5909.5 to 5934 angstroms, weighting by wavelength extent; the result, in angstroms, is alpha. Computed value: 1.9 angstroms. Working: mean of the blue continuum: 12.5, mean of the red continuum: 11.6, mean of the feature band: 11.4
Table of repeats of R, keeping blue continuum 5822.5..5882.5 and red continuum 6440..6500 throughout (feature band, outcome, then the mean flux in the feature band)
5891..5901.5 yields 0.15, 10.7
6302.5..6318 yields 0.04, 11.4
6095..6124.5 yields 0.03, 11.7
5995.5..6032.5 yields 0.05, 11.6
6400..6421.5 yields 0.02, 11.4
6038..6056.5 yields 0.09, 11.2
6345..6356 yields 0.06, 11.1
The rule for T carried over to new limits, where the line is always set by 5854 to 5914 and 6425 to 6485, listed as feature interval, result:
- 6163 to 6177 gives 0.03 mag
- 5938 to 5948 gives -0.09 mag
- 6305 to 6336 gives 0.02 mag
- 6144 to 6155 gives -0.04 mag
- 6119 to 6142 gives -0.02 mag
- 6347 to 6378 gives 0.06 mag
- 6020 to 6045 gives 0.01 mag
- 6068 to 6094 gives 0.00 mag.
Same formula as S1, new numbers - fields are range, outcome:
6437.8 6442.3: 11.9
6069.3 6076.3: 11.6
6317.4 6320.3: 11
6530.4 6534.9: 11.7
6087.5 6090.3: 11.7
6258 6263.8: 10.9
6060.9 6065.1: 12.7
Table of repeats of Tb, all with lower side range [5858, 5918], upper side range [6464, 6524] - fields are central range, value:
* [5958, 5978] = -1.7 angstroms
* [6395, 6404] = -0.1 angstroms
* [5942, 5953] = -0.6 angstroms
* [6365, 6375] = 0.7 angstroms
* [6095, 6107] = 0.0 angstroms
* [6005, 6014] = 0.1 angstroms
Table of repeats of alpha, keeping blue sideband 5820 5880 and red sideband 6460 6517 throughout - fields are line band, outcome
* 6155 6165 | 1.6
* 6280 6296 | 0.0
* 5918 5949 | 0.9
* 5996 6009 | 0.4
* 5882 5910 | 3.6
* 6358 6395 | 1.2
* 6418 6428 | -0.2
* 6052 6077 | 0.6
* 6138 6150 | -0.2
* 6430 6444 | 0.5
